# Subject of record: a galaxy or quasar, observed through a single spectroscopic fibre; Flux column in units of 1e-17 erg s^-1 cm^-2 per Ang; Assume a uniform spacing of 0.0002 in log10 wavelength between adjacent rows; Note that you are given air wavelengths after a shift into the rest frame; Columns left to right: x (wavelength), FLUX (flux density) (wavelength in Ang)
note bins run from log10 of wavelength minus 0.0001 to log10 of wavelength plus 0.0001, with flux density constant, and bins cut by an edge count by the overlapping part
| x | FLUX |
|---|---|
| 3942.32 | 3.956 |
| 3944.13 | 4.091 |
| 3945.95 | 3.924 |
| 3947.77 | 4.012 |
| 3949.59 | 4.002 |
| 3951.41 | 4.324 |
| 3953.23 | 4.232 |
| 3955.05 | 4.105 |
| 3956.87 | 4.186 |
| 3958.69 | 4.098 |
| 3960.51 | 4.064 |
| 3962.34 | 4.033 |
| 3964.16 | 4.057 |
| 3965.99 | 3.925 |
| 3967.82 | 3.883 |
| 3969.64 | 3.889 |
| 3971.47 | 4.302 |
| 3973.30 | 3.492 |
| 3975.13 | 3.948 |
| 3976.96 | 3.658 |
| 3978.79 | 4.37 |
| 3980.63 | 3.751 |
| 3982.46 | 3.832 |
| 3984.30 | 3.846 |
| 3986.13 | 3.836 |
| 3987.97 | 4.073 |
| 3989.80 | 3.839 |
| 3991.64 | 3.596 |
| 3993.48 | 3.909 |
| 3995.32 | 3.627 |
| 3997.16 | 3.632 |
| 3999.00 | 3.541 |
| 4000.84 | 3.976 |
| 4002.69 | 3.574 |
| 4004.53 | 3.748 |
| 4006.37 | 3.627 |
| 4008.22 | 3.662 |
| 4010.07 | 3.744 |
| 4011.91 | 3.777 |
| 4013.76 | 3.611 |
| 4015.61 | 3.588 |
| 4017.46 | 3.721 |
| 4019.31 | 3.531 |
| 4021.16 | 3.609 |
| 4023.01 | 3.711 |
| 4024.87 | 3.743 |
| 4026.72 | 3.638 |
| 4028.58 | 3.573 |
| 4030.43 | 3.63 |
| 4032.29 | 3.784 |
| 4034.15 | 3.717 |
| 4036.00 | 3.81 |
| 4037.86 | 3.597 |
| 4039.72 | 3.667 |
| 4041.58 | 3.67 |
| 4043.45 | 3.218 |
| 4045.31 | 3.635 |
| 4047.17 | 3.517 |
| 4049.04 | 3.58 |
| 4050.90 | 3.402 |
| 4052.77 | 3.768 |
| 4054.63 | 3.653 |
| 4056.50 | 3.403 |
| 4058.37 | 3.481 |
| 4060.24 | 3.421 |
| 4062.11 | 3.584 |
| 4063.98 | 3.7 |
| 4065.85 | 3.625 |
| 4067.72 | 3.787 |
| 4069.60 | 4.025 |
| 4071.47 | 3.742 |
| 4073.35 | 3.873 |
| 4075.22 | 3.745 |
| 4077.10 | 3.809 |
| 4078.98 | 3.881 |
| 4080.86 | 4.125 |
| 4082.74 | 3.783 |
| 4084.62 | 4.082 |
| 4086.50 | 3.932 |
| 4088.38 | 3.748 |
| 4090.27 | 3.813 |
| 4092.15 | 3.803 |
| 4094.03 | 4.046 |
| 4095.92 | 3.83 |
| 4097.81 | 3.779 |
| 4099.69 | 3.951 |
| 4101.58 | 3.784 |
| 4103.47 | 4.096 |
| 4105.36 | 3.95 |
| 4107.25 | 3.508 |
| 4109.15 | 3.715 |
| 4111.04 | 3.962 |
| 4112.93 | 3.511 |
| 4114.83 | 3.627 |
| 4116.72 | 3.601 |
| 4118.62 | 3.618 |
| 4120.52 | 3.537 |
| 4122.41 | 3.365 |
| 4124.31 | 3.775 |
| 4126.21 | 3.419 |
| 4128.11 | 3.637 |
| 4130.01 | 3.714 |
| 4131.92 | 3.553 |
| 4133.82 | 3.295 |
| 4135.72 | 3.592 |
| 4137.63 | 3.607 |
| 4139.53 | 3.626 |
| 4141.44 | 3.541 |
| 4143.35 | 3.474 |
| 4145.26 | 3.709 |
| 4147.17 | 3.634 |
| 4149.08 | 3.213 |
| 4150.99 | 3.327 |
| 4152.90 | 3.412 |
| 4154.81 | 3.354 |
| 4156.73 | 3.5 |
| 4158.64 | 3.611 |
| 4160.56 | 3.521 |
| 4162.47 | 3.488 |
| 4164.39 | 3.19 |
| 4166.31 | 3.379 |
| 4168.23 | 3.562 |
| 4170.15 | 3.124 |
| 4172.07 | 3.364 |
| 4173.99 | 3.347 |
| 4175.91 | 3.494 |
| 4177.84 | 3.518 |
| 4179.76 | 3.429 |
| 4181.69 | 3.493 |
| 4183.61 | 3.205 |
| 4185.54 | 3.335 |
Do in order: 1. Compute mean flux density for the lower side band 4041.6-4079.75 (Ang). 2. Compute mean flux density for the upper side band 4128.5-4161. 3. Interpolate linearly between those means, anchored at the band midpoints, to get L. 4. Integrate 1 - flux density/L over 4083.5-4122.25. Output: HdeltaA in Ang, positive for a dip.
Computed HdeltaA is -2.3 Ang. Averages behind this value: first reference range 3.64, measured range 3.79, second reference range 3.51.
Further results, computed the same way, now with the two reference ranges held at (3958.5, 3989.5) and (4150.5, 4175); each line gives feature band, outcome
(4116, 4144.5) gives -0.5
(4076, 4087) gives -0.9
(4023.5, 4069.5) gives 1.4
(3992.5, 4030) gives 1.5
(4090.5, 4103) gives -1.0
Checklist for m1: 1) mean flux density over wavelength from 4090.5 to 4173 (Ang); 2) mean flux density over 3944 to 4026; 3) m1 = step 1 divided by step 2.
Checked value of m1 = 0.93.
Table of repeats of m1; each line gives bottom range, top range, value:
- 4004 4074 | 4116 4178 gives 0.96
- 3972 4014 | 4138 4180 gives 0.91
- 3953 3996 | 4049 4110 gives 0.96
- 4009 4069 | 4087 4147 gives 1.02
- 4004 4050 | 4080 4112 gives 1.06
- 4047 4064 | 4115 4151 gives 1.00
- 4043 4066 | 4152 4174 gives 0.96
